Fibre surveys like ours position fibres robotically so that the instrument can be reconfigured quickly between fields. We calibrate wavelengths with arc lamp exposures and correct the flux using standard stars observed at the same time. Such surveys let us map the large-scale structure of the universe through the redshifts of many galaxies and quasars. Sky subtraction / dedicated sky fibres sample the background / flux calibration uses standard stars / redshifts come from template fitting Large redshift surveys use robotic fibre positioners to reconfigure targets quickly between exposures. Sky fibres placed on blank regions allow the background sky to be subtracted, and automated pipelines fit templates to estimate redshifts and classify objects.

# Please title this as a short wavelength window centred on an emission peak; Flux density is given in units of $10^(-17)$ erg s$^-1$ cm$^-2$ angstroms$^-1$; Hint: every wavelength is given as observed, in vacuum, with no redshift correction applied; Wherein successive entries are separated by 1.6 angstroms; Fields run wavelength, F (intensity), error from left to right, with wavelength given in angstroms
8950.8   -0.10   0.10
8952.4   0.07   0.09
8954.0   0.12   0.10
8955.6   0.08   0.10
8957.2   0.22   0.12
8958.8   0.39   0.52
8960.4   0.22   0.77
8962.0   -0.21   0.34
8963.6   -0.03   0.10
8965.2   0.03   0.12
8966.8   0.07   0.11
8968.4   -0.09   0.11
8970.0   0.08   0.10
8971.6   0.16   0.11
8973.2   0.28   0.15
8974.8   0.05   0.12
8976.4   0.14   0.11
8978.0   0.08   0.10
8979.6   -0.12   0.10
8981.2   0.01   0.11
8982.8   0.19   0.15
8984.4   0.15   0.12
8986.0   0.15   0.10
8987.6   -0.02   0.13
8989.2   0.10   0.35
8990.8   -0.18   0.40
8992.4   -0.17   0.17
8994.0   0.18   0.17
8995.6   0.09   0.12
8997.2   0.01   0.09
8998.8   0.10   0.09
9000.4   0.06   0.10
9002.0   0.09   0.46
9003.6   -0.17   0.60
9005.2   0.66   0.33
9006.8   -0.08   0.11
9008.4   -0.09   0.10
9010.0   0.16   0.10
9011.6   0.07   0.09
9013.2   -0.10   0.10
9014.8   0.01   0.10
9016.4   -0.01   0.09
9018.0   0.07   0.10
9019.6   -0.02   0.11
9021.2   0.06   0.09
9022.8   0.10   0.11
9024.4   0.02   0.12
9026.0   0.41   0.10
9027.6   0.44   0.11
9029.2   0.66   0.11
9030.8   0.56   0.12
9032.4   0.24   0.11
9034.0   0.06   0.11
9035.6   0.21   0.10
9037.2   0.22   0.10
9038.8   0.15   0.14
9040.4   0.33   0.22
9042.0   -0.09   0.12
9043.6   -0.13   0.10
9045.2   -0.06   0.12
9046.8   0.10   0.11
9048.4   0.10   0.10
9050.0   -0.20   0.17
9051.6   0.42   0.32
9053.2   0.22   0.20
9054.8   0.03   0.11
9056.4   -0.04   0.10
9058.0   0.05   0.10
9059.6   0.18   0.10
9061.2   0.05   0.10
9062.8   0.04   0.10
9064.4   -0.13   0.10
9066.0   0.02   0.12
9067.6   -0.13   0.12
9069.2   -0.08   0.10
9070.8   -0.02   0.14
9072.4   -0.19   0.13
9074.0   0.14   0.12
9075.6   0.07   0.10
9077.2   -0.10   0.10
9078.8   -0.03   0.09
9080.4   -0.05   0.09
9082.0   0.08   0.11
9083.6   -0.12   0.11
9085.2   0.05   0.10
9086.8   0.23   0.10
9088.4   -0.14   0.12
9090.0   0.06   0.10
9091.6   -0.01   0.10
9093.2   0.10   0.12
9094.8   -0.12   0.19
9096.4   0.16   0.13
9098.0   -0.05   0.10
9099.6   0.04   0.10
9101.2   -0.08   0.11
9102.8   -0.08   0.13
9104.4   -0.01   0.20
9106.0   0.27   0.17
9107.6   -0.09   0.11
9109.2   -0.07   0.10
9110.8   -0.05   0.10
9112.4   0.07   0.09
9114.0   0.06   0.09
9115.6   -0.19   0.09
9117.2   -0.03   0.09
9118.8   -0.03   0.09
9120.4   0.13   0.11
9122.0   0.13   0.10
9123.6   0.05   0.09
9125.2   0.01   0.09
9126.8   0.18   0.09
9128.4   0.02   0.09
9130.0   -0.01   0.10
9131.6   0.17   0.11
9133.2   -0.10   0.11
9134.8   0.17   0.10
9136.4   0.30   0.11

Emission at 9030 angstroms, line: Hgamma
